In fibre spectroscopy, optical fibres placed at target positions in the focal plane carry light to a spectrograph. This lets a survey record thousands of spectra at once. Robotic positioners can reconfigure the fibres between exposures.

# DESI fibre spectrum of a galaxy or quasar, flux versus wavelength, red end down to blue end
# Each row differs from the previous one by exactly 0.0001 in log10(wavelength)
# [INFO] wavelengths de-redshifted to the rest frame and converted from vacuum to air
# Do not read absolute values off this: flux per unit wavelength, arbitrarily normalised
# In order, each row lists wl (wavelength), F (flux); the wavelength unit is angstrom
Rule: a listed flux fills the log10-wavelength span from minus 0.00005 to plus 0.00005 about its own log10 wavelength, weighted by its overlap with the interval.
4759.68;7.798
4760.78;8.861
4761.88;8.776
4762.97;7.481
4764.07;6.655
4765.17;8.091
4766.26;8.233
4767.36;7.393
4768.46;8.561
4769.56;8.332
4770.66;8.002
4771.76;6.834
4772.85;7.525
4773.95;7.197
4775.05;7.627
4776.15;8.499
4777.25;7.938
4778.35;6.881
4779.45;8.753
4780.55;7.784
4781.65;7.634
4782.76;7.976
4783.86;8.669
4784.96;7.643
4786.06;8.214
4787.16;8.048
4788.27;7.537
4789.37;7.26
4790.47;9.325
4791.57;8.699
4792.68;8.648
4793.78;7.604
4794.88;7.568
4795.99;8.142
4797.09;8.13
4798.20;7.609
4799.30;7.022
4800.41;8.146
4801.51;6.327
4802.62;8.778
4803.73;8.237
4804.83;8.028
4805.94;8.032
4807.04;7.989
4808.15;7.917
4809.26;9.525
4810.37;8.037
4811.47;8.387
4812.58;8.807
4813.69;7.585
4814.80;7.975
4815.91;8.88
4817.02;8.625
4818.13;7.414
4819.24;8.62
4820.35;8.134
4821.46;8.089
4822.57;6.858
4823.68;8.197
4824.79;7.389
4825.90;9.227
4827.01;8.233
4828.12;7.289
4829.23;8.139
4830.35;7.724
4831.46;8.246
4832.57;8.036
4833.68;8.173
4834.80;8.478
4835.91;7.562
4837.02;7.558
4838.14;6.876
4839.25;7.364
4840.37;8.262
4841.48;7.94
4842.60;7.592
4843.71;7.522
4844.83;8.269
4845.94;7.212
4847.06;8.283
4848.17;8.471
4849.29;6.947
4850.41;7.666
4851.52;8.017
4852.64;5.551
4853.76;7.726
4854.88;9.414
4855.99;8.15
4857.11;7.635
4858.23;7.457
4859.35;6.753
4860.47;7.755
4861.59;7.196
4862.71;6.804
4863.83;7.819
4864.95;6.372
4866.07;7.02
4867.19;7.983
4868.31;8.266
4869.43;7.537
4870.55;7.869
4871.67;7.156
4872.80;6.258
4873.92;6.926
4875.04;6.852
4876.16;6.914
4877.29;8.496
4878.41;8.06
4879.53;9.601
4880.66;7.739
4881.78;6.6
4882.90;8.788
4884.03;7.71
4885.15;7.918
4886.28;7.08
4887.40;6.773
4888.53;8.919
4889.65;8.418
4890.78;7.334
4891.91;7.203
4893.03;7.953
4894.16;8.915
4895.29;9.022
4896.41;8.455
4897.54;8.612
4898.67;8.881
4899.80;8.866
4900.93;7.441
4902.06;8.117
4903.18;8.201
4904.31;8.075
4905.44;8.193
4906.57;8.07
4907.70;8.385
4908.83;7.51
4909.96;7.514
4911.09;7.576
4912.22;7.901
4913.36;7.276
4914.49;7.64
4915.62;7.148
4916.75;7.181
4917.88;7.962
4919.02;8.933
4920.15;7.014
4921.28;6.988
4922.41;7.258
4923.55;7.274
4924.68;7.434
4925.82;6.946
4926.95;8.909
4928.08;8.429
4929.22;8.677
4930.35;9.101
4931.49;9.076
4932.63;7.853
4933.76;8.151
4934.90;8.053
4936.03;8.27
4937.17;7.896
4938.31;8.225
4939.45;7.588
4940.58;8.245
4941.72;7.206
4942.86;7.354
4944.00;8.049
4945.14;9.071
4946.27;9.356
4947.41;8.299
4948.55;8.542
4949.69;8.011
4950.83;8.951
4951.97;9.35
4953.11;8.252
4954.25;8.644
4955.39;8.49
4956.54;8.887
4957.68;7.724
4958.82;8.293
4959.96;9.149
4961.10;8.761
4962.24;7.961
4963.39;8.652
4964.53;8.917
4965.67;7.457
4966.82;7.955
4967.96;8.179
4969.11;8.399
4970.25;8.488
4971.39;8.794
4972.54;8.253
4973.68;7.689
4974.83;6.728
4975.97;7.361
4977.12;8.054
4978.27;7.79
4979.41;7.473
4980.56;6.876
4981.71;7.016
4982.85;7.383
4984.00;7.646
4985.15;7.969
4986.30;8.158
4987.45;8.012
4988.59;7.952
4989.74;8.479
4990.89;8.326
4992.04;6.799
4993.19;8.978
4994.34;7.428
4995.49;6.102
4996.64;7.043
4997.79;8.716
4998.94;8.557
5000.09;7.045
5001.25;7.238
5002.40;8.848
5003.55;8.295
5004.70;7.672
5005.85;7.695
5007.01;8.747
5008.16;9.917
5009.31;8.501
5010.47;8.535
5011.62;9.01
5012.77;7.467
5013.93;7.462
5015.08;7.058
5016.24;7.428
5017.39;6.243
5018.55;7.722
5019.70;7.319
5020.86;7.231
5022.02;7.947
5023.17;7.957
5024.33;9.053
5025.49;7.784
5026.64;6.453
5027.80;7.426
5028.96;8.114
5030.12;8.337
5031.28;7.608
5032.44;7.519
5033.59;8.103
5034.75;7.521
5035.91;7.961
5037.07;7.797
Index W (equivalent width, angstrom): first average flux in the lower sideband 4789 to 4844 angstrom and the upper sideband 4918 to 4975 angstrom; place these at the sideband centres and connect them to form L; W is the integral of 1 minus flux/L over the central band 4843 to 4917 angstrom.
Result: 3.3 angstrom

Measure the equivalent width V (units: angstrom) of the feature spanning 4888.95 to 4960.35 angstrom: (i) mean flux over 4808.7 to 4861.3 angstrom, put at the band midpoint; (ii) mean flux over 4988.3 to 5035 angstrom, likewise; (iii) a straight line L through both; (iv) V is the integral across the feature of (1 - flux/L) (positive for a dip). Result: -2.2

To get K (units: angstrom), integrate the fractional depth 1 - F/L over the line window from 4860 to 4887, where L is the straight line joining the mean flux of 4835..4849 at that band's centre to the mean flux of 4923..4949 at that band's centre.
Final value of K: 1.3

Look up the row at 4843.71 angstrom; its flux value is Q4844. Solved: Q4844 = 7.522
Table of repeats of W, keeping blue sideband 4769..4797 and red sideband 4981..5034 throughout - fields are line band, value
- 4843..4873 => 1.4 angstrom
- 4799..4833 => -0.6 angstrom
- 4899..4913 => -0.2 angstrom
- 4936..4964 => -1.8 angstrom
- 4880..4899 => -0.3 angstrom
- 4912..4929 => 0.5 angstrom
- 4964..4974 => -0.5 angstrom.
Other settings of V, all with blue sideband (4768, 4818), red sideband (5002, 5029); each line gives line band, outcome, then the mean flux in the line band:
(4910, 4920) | 0.4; 7.66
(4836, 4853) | 0.8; 7.59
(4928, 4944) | -0.4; 8.14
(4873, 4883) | 0.4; 7.68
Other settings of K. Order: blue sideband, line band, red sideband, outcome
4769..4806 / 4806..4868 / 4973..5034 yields 0.25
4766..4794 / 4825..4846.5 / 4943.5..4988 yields 0.41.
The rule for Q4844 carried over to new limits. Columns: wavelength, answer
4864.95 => 6.372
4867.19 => 7.983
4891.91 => 7.203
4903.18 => 8.201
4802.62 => 8.778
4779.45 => 8.753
